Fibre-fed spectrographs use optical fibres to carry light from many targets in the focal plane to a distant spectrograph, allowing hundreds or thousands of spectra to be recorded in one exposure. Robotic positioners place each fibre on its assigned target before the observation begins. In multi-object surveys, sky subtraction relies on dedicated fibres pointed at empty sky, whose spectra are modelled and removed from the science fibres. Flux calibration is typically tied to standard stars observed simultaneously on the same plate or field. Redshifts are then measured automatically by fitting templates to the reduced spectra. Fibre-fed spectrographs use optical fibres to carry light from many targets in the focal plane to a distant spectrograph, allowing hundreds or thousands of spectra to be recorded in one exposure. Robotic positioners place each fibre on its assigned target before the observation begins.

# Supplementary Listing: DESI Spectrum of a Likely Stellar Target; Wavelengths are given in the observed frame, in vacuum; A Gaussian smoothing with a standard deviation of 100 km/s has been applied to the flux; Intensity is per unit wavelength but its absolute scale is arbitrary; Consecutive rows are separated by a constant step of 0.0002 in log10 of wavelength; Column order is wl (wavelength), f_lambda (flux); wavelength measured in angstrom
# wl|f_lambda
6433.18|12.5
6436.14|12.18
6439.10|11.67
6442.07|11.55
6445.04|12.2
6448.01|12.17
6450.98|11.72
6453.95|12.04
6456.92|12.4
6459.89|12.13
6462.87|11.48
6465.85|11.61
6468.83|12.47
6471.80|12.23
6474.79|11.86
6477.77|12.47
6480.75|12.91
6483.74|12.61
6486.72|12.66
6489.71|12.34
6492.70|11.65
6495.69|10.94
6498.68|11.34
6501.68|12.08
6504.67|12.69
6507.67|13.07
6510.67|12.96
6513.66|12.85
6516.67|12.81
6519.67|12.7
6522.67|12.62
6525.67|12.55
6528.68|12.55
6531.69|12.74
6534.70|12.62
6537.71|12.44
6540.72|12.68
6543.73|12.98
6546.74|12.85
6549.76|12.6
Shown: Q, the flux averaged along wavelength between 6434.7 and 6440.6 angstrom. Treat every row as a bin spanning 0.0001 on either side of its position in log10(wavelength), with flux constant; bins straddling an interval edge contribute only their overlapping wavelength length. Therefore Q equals 11.9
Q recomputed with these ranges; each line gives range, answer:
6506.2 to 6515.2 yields 13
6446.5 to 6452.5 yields 11.9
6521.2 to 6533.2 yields 12.6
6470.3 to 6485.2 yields 12.4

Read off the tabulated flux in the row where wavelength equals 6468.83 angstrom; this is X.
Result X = 12.47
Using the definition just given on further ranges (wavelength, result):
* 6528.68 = 12.55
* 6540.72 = 12.68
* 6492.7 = 11.65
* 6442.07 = 11.55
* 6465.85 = 11.61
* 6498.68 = 11.34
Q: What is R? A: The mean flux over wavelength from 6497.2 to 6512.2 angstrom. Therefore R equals 12.4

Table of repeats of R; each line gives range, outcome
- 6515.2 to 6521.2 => 12.8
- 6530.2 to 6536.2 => 12.7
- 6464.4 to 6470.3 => 12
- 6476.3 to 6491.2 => 12.6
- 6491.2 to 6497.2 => 11.3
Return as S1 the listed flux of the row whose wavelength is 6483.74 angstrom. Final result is 12.61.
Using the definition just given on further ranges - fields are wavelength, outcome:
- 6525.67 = 12.55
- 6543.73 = 12.98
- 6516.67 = 12.81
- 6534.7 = 12.62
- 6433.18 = 12.5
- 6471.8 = 12.23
